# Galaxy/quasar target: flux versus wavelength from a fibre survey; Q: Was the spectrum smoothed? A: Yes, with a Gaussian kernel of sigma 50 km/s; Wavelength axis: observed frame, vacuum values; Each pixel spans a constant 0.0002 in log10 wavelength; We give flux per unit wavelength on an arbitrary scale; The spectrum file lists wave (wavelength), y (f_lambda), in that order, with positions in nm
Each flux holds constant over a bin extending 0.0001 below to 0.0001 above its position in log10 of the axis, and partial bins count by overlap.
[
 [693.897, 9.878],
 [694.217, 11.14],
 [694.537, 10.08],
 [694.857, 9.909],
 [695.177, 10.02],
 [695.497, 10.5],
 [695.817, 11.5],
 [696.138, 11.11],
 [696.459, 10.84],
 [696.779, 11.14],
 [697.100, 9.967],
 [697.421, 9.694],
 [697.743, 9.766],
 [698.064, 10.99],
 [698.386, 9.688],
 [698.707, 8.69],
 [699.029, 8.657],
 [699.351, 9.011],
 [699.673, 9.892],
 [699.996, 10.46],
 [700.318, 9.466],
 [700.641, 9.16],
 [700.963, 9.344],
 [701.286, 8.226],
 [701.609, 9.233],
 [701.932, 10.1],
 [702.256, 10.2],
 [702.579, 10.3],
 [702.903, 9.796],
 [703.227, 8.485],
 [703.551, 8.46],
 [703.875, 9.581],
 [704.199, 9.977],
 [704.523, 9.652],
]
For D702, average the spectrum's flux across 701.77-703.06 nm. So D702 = 10.1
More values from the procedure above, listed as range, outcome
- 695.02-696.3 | 10.8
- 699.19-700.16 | 9.79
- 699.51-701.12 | 9.67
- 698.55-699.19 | 8.67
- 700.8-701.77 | 8.94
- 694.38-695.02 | 9.99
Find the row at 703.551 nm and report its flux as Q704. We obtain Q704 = 8.46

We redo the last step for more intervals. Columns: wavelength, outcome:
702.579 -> 10.3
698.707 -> 8.69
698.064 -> 10.99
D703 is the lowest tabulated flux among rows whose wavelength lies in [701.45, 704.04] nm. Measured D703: 8.46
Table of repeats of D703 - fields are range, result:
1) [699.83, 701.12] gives 9.16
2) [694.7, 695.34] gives 9.909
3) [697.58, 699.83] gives 8.657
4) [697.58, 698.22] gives 9.766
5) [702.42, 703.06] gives 9.796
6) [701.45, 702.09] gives 9.233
